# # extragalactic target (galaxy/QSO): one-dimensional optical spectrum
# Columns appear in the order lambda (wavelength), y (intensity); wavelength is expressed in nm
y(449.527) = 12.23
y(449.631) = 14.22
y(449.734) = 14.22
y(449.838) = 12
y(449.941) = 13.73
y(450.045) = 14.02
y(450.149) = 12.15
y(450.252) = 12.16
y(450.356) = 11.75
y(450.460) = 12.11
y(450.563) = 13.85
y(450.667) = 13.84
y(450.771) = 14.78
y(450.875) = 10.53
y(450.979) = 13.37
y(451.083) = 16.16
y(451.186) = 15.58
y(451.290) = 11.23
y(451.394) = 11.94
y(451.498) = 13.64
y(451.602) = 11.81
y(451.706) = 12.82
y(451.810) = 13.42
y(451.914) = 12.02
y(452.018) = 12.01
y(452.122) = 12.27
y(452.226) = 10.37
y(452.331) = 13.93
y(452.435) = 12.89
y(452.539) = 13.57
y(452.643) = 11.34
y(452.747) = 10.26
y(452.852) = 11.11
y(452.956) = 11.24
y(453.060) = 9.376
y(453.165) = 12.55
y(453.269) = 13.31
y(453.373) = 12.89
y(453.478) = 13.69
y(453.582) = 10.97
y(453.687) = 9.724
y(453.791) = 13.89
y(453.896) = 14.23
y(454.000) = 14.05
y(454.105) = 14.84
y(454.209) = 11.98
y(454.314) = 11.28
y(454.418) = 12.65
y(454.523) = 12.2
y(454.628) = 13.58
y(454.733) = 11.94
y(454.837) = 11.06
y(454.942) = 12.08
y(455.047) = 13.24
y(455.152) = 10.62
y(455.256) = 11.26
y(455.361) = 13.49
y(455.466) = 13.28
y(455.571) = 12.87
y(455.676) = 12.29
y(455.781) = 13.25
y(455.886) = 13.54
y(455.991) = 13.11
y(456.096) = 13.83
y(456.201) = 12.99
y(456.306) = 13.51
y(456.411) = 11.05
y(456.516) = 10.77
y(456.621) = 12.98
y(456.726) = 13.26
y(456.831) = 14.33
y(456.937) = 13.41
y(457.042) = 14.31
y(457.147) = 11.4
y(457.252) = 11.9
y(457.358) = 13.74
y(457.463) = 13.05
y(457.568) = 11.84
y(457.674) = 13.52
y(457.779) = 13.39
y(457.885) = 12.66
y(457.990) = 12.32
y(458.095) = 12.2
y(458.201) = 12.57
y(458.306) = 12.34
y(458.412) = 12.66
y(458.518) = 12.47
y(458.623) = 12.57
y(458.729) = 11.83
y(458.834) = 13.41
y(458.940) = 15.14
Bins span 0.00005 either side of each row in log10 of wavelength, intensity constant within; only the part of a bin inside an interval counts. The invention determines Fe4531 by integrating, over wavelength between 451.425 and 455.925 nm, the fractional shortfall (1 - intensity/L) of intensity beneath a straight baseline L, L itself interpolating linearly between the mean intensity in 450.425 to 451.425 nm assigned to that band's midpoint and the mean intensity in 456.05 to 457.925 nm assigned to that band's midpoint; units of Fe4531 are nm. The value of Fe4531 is 0.265 nm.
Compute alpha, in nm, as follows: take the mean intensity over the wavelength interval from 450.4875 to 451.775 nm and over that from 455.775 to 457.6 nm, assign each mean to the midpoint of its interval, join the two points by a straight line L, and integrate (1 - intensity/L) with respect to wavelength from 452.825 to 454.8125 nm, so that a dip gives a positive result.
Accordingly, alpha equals 0.11 nm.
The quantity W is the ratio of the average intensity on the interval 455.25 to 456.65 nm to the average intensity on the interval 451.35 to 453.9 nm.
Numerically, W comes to 1.05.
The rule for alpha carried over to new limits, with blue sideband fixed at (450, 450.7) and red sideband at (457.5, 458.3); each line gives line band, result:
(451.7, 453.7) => 0.12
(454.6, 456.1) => 0.01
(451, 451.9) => -0.03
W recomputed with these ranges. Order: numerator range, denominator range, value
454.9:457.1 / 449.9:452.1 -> 0.99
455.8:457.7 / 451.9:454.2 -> 1.05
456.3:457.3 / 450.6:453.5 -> 1.01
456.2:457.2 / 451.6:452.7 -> 1.03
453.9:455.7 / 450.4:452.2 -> 0.97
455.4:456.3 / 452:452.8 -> 1.09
